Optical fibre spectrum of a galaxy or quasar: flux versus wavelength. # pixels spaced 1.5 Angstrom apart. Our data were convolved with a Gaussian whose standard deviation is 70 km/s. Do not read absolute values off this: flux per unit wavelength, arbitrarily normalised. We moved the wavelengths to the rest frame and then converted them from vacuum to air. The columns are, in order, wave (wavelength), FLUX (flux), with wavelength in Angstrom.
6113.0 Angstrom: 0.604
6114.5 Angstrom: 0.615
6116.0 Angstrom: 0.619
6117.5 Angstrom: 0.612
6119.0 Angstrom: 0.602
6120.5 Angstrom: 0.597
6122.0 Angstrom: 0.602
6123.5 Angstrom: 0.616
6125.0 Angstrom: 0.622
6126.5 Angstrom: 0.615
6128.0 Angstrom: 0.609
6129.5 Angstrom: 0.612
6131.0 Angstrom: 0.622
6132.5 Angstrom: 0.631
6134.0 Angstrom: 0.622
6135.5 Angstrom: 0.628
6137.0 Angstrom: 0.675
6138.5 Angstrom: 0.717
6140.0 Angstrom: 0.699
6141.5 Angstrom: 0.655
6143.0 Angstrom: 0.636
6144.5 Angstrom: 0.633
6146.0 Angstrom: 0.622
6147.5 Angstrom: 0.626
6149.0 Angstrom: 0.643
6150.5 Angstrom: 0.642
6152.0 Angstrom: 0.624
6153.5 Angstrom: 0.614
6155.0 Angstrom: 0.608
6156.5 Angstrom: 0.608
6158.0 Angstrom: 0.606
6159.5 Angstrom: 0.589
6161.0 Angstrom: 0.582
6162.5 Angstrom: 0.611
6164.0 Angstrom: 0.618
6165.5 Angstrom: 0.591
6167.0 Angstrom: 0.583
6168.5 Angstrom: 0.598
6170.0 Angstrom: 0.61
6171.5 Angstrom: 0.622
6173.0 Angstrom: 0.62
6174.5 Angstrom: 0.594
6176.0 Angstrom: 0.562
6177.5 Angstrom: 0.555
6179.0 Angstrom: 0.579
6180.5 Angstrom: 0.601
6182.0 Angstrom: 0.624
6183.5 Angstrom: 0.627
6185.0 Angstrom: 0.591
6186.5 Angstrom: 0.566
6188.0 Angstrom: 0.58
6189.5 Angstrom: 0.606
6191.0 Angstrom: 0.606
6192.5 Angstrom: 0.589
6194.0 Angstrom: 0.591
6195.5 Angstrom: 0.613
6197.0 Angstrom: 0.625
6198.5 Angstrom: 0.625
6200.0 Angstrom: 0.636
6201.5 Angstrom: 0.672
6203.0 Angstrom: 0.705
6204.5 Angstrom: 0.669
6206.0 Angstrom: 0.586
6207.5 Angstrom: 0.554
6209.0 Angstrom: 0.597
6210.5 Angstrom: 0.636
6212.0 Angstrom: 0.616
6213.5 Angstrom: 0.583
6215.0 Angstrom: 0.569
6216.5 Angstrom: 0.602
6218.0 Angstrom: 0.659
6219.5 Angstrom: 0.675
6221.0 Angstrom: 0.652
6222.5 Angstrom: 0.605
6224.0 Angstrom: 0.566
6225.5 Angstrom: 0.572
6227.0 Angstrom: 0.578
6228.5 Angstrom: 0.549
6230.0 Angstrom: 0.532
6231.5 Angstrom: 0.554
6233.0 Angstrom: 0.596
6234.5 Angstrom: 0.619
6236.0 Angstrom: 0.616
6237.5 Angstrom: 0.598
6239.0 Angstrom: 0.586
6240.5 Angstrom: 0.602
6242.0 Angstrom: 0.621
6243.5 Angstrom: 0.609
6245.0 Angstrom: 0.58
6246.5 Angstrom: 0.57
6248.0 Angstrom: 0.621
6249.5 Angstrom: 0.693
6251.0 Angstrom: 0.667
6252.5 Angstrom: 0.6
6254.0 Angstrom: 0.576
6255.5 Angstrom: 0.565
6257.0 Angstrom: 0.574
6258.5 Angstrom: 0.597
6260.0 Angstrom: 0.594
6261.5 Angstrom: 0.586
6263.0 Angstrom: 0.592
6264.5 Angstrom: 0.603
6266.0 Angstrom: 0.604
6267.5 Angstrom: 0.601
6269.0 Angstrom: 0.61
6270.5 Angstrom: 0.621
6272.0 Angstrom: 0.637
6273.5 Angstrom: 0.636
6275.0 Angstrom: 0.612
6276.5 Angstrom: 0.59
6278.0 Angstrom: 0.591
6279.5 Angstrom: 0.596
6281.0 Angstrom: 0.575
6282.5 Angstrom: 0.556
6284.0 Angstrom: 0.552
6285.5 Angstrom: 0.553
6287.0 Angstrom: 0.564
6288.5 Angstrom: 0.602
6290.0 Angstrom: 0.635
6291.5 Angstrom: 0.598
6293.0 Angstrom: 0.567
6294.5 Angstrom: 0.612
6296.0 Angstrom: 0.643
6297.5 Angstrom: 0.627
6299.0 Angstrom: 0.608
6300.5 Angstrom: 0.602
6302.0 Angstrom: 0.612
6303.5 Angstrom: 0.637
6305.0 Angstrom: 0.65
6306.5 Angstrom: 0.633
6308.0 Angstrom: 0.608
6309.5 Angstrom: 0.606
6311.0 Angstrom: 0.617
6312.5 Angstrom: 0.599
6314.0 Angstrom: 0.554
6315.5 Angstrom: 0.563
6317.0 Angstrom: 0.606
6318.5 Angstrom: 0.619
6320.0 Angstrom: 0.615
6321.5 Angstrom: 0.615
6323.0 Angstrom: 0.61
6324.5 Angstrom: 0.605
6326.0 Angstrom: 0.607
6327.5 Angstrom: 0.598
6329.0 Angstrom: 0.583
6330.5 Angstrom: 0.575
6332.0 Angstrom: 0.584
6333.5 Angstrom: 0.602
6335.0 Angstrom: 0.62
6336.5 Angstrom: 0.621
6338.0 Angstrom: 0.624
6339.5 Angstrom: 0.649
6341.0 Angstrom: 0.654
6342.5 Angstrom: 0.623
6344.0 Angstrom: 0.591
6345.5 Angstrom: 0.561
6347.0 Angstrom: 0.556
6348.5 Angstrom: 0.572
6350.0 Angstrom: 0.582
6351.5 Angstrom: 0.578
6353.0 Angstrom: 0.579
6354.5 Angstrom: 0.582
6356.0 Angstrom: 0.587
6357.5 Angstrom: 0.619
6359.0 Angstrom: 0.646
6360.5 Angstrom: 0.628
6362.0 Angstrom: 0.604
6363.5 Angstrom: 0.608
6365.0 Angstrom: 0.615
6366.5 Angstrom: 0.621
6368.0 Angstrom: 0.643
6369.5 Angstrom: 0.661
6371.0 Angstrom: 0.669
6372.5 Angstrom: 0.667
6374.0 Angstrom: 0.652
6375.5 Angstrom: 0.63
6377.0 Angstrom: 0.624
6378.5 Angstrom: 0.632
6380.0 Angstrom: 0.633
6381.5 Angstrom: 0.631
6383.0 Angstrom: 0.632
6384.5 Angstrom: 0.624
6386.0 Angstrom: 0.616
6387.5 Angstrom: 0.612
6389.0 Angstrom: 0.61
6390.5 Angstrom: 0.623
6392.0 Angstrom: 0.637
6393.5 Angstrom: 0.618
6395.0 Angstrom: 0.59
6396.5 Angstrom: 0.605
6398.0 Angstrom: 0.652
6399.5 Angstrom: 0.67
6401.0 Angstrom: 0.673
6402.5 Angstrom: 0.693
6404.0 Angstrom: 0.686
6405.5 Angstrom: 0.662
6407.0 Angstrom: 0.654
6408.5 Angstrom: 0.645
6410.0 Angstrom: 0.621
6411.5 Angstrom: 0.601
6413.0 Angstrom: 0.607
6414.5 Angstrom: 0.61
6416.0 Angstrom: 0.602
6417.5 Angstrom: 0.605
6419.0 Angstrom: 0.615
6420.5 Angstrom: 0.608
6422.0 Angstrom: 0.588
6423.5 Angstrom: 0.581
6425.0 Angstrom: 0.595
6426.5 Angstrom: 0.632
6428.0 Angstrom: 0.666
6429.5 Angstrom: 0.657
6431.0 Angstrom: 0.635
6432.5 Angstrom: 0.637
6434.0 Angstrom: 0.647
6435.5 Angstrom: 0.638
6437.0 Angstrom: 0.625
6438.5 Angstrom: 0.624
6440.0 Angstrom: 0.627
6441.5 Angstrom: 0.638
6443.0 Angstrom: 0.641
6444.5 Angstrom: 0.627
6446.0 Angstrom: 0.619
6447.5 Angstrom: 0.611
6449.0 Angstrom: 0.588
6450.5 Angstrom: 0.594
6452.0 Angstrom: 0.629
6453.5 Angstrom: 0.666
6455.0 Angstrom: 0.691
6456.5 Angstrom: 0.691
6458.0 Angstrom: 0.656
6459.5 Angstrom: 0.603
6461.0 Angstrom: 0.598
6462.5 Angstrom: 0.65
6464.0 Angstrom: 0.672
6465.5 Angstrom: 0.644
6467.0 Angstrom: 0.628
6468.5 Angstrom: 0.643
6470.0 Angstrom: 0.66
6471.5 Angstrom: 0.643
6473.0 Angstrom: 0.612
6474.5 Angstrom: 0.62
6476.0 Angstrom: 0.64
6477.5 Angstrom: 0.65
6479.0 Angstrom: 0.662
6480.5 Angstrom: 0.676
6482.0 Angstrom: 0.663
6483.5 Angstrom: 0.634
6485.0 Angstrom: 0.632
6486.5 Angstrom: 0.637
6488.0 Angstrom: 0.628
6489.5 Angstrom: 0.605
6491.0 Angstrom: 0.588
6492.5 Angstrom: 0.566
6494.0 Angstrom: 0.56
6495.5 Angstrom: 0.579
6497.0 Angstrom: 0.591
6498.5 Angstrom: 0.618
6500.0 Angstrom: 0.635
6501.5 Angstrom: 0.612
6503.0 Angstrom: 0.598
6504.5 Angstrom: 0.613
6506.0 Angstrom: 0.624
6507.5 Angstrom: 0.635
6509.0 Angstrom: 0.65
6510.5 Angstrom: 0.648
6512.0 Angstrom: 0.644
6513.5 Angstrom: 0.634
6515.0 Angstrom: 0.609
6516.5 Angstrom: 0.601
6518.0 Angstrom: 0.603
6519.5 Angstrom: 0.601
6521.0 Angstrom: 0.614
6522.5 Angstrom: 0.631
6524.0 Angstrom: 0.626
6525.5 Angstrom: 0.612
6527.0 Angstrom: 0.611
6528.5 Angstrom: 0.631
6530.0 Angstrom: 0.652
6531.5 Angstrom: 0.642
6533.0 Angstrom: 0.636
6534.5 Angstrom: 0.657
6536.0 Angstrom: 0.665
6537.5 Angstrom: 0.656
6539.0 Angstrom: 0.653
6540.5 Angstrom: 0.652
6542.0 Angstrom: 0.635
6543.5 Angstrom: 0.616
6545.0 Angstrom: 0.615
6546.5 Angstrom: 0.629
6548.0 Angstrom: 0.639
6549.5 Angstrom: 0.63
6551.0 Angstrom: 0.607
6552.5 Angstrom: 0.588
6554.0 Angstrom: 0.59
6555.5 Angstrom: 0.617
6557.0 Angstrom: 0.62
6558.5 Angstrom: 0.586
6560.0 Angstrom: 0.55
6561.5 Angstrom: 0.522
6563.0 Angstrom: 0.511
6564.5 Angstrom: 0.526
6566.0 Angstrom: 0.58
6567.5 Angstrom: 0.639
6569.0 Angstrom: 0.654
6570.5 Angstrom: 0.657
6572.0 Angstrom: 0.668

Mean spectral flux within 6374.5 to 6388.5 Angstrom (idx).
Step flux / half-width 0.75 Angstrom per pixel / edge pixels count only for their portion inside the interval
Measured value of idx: 0.626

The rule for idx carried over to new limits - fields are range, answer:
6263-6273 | 0.612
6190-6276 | 0.607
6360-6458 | 0.632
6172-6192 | 0.593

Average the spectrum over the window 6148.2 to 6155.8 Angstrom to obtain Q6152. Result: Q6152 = 0.626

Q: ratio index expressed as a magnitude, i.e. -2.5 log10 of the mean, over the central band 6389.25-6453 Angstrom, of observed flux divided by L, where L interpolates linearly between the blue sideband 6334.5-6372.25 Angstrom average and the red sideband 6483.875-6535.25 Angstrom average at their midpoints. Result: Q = -0.02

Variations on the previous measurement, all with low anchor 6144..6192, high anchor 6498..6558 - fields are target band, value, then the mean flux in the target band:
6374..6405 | -0.03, 0.635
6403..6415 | -0.03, 0.637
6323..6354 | 0.03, 0.598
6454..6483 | -0.04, 0.648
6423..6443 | -0.02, 0.632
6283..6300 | 0.03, 0.596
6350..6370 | 0.01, 0.611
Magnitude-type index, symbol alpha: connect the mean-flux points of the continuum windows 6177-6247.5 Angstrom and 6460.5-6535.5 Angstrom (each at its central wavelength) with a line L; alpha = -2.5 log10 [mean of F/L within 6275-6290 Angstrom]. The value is 0.05 mag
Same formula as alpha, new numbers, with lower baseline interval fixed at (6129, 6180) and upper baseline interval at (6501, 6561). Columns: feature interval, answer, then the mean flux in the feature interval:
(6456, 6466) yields -0.037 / 0.644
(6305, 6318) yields 0.033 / 0.602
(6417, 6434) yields 0.001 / 0.621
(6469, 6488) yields -0.036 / 0.643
